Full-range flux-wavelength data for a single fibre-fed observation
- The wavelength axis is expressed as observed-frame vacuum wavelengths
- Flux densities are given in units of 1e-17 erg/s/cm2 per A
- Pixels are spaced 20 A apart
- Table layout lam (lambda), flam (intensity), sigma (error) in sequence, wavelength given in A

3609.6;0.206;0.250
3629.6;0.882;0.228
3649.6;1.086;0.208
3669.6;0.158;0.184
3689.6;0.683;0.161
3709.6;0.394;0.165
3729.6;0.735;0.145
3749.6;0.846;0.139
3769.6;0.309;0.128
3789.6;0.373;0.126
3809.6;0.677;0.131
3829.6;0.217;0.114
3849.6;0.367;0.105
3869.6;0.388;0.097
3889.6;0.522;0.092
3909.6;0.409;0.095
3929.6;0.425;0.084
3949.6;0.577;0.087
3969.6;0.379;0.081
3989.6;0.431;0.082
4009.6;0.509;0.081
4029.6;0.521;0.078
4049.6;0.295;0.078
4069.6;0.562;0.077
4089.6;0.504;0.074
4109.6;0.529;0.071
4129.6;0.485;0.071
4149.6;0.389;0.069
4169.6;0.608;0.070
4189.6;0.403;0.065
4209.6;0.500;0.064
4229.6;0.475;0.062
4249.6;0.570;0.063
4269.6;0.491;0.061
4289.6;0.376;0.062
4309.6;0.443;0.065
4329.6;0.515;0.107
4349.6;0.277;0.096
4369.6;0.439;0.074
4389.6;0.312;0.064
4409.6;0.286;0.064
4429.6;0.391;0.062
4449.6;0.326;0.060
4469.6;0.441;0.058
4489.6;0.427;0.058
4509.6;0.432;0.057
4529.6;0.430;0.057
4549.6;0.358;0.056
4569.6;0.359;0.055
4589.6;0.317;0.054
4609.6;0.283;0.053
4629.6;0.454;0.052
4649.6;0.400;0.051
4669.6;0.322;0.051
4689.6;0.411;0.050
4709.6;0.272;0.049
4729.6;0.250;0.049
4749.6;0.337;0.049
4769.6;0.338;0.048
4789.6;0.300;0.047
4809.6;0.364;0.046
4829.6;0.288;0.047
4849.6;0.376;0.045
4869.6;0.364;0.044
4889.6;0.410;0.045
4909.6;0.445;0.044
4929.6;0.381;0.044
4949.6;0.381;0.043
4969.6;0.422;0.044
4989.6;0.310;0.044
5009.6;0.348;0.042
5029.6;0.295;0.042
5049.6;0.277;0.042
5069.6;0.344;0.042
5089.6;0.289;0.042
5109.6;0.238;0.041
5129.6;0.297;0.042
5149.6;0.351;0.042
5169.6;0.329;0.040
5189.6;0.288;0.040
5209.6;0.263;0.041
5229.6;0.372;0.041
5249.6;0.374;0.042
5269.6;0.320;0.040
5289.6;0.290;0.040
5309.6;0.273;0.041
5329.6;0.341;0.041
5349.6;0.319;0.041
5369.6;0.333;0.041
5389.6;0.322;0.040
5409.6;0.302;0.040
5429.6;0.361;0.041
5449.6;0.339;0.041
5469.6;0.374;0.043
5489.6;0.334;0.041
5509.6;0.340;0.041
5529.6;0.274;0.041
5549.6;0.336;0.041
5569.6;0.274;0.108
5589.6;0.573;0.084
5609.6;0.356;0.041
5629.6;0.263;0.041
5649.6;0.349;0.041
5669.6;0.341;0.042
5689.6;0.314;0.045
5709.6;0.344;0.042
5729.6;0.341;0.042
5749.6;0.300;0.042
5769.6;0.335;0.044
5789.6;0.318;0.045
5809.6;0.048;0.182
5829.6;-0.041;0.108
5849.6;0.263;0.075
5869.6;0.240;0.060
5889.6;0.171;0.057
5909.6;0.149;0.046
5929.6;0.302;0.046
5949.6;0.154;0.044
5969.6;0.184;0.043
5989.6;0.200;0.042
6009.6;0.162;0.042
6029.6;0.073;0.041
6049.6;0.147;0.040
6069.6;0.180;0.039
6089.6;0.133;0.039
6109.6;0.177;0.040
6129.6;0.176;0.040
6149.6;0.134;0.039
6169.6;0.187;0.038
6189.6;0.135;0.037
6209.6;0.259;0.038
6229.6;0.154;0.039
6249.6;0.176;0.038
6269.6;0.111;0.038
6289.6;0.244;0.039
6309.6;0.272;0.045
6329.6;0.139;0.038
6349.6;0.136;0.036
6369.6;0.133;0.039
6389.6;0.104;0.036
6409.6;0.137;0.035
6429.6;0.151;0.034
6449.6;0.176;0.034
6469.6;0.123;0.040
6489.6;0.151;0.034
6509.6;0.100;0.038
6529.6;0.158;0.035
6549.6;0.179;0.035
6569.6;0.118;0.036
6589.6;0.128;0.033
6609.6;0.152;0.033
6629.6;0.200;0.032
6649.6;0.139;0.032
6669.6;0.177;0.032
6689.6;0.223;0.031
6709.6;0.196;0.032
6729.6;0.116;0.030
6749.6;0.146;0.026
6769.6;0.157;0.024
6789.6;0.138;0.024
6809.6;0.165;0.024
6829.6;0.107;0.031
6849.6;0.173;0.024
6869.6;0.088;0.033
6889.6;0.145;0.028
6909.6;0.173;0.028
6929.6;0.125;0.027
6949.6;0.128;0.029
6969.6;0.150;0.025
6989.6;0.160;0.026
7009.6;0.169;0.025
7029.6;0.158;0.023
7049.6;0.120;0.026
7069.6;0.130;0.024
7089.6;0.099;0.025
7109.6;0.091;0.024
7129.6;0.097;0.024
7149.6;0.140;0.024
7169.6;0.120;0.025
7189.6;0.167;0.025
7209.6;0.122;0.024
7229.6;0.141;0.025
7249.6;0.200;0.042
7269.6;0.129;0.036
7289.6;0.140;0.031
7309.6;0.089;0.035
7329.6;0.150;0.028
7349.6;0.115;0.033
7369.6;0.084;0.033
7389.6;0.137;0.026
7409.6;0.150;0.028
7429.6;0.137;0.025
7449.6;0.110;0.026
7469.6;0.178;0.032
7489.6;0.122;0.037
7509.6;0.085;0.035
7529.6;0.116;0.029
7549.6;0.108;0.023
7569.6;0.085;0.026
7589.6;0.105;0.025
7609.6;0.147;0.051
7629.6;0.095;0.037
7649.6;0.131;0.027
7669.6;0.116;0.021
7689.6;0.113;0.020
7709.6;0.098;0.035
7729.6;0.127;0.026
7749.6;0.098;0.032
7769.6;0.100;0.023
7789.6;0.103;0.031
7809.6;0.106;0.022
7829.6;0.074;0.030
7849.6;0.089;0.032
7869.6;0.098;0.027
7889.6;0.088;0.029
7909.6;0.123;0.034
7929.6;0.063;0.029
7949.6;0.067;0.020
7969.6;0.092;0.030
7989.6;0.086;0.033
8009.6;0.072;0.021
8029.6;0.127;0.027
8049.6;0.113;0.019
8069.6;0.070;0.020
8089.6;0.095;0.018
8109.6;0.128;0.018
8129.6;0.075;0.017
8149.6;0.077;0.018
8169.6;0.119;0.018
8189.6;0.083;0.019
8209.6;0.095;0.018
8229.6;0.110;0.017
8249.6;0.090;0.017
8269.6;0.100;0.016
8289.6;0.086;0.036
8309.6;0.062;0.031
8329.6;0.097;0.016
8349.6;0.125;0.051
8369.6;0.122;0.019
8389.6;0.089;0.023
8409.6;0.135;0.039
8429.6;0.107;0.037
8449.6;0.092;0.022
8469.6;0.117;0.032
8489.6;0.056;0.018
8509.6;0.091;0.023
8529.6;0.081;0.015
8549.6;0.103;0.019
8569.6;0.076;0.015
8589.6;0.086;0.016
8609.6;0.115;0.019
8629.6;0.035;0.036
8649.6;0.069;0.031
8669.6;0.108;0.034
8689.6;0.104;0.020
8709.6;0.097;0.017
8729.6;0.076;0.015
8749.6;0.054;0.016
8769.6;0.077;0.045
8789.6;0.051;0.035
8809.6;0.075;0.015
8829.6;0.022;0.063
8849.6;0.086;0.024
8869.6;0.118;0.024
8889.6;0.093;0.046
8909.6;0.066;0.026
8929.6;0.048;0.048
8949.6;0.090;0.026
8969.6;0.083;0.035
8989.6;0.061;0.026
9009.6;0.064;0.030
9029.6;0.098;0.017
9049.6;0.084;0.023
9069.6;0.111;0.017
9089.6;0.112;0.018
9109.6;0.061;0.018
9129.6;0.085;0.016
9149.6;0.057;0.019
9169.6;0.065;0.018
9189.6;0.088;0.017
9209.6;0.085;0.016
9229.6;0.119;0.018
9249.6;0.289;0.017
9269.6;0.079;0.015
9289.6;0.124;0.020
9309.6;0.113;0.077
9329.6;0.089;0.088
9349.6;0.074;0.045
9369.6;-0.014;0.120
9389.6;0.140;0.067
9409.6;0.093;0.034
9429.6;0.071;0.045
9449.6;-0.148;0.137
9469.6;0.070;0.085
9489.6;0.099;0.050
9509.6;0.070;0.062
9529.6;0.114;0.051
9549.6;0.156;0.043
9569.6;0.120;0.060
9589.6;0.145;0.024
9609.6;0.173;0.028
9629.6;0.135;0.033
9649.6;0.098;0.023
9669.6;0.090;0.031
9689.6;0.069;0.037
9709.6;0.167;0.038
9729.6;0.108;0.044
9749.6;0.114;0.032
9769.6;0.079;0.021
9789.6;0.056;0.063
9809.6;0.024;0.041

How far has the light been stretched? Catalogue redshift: 1.480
